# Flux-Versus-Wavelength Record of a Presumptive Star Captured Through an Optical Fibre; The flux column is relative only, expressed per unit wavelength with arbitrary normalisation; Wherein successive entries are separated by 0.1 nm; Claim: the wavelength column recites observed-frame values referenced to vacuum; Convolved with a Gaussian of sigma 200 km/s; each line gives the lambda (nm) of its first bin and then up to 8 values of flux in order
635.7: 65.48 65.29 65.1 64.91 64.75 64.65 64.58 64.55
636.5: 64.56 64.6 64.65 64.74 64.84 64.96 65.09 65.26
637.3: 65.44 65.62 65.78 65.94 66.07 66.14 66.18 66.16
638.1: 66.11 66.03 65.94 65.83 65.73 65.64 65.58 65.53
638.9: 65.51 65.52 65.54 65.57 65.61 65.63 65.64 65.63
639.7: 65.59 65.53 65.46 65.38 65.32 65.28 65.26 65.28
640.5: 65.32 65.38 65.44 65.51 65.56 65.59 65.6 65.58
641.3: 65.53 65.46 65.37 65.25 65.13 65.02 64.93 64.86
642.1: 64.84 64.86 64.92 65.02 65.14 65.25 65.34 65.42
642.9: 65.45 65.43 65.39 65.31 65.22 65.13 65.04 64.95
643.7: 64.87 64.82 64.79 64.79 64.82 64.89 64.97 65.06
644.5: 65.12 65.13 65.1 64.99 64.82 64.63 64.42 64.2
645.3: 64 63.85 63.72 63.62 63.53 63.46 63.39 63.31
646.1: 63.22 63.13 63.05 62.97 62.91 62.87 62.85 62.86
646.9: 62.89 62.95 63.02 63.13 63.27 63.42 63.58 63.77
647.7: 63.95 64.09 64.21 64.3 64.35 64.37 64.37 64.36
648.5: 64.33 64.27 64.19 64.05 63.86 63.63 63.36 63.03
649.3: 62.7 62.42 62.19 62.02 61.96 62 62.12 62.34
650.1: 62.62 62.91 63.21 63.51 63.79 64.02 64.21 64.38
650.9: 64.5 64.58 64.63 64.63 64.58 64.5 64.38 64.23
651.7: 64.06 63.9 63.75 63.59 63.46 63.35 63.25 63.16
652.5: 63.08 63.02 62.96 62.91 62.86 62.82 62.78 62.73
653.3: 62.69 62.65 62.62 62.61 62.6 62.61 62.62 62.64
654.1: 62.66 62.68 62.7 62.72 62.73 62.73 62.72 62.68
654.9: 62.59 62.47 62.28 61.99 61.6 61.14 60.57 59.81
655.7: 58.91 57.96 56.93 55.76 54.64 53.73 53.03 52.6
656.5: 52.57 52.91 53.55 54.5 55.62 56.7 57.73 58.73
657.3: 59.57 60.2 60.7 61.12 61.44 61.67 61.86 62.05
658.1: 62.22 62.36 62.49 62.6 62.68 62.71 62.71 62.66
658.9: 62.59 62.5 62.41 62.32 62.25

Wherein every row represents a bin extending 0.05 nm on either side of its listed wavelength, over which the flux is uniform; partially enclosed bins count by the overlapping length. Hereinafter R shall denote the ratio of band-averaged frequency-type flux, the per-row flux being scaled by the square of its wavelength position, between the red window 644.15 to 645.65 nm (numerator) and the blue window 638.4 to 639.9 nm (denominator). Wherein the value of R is 1.0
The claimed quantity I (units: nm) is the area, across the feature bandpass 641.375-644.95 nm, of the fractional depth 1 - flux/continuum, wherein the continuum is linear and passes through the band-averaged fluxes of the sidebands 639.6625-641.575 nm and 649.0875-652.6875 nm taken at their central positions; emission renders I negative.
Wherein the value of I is -0.01 nm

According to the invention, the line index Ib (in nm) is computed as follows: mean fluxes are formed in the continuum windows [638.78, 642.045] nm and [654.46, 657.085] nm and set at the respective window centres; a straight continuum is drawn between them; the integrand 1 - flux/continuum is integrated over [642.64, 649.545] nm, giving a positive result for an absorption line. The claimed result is -0.15 nm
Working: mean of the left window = 65.4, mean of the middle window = 64.1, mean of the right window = 58.2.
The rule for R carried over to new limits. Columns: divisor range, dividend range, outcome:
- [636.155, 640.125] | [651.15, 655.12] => 1.01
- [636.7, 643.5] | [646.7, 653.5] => 1.00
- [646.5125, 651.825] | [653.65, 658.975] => 0.97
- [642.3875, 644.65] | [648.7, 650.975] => 0.99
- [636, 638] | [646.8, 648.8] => 1.01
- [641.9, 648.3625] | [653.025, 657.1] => 0.96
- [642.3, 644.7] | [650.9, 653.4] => 1.00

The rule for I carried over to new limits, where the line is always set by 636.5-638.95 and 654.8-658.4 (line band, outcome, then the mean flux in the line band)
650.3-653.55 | -0.17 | 63.6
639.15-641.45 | -0.03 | 65.5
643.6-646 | -0.06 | 64.5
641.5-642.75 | -0.02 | 65.1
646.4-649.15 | -0.08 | 63.7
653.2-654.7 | -0.07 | 62.7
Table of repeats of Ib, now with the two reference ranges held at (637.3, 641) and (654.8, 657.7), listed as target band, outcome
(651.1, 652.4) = -0.086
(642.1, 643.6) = -0.028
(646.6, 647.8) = -0.024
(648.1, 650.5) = -0.084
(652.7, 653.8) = -0.063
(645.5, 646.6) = -0.012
